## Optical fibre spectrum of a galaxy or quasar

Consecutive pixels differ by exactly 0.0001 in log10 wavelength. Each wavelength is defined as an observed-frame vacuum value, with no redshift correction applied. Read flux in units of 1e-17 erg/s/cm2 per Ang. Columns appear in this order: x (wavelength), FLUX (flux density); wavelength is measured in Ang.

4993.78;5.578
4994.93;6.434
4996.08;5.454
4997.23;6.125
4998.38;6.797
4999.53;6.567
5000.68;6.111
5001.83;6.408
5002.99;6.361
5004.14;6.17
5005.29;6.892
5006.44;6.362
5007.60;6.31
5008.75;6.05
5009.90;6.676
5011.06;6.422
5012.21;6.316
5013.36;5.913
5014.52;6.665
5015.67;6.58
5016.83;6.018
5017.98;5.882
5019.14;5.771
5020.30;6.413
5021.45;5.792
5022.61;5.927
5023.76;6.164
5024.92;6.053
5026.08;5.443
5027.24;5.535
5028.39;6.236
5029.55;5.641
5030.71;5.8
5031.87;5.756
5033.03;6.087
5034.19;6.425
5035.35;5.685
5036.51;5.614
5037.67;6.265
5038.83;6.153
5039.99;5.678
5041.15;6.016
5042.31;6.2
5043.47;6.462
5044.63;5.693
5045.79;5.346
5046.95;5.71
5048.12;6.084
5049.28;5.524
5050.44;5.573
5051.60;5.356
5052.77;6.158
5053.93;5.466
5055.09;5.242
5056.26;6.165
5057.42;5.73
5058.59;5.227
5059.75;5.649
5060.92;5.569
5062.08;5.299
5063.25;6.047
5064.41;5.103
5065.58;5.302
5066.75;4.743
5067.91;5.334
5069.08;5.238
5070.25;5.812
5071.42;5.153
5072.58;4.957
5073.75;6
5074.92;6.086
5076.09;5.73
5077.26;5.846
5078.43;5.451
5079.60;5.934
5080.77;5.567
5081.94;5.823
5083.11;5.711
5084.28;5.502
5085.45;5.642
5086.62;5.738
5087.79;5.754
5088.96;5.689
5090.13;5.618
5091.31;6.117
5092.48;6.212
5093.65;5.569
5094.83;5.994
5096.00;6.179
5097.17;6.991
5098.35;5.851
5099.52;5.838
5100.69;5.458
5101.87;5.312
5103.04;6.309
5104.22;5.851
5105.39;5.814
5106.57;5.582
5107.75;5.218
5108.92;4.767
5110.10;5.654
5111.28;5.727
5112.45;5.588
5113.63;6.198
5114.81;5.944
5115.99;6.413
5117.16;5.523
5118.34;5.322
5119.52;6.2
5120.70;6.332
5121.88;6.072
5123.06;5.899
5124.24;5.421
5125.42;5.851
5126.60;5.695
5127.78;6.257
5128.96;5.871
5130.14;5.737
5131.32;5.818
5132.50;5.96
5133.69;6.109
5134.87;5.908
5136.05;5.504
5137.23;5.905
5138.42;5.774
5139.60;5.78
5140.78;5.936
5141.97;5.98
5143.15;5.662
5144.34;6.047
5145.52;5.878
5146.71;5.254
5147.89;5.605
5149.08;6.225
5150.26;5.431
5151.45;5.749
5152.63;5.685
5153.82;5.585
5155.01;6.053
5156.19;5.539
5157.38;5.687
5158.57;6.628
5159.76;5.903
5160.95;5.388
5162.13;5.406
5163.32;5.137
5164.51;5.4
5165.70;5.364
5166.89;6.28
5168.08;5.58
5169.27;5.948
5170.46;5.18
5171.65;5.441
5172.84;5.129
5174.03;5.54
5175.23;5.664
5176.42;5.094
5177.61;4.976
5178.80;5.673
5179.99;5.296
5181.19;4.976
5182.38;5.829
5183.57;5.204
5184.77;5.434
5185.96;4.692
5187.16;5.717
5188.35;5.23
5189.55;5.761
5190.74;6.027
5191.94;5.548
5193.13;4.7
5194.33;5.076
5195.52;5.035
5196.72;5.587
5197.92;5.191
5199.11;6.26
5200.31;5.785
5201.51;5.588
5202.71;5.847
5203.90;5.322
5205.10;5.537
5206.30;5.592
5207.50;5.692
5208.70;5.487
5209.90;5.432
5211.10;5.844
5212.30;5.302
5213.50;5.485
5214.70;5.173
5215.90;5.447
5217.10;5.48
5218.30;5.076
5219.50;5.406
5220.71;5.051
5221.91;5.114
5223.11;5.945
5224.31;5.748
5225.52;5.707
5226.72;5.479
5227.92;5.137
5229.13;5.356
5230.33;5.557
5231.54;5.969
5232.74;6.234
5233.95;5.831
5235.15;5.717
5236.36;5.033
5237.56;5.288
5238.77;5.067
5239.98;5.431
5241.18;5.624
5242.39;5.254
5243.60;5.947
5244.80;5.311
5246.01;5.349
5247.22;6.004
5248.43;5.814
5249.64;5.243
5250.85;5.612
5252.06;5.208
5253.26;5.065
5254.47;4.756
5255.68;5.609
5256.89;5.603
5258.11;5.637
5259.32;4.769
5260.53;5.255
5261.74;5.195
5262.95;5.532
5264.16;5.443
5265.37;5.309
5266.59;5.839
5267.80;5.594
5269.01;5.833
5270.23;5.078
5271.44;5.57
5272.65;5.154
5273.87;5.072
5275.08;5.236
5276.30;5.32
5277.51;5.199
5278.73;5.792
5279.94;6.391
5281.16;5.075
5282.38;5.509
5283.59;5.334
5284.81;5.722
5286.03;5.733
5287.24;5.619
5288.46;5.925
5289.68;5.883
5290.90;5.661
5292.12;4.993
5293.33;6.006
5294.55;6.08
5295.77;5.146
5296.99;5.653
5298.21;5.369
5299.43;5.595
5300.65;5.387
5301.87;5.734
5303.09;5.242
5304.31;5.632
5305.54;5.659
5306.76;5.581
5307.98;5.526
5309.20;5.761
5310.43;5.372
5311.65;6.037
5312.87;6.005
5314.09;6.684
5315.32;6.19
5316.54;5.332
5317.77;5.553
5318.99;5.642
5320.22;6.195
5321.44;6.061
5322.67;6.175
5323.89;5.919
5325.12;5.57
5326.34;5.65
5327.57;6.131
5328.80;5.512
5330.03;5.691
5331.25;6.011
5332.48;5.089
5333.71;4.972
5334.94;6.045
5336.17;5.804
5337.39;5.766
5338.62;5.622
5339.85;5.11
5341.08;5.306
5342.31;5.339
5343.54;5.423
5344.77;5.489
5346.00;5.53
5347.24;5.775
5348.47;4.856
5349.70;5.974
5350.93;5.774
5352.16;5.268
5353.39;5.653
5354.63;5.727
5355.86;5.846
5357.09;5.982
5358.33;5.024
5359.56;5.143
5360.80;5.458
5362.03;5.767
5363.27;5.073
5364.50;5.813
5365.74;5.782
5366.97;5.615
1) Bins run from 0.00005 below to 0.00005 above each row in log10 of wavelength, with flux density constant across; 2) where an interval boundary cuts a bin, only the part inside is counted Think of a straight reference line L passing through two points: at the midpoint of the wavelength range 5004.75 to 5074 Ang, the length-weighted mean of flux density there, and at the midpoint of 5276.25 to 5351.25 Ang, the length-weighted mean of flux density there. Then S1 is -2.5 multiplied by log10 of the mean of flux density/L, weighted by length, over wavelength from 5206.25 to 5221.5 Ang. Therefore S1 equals 0.06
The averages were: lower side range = 5.84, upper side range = 5.65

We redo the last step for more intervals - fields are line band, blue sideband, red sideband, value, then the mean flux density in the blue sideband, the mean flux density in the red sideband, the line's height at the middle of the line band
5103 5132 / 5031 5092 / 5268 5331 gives -0.02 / 5.69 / 5.65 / 5.68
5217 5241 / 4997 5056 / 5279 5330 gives 0.06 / 6.04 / 5.71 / 5.8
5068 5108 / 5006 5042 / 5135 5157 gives 0.03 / 6.05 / 5.76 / 5.9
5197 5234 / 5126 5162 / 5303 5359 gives 0.04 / 5.81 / 5.67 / 5.76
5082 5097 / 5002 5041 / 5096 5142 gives 0.01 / 6.09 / 5.83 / 5.91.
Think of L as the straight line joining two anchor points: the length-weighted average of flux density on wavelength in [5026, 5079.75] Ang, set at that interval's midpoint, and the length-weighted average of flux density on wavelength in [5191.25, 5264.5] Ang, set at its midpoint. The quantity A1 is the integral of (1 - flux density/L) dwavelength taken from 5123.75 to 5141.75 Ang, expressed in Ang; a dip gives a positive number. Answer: -0.8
